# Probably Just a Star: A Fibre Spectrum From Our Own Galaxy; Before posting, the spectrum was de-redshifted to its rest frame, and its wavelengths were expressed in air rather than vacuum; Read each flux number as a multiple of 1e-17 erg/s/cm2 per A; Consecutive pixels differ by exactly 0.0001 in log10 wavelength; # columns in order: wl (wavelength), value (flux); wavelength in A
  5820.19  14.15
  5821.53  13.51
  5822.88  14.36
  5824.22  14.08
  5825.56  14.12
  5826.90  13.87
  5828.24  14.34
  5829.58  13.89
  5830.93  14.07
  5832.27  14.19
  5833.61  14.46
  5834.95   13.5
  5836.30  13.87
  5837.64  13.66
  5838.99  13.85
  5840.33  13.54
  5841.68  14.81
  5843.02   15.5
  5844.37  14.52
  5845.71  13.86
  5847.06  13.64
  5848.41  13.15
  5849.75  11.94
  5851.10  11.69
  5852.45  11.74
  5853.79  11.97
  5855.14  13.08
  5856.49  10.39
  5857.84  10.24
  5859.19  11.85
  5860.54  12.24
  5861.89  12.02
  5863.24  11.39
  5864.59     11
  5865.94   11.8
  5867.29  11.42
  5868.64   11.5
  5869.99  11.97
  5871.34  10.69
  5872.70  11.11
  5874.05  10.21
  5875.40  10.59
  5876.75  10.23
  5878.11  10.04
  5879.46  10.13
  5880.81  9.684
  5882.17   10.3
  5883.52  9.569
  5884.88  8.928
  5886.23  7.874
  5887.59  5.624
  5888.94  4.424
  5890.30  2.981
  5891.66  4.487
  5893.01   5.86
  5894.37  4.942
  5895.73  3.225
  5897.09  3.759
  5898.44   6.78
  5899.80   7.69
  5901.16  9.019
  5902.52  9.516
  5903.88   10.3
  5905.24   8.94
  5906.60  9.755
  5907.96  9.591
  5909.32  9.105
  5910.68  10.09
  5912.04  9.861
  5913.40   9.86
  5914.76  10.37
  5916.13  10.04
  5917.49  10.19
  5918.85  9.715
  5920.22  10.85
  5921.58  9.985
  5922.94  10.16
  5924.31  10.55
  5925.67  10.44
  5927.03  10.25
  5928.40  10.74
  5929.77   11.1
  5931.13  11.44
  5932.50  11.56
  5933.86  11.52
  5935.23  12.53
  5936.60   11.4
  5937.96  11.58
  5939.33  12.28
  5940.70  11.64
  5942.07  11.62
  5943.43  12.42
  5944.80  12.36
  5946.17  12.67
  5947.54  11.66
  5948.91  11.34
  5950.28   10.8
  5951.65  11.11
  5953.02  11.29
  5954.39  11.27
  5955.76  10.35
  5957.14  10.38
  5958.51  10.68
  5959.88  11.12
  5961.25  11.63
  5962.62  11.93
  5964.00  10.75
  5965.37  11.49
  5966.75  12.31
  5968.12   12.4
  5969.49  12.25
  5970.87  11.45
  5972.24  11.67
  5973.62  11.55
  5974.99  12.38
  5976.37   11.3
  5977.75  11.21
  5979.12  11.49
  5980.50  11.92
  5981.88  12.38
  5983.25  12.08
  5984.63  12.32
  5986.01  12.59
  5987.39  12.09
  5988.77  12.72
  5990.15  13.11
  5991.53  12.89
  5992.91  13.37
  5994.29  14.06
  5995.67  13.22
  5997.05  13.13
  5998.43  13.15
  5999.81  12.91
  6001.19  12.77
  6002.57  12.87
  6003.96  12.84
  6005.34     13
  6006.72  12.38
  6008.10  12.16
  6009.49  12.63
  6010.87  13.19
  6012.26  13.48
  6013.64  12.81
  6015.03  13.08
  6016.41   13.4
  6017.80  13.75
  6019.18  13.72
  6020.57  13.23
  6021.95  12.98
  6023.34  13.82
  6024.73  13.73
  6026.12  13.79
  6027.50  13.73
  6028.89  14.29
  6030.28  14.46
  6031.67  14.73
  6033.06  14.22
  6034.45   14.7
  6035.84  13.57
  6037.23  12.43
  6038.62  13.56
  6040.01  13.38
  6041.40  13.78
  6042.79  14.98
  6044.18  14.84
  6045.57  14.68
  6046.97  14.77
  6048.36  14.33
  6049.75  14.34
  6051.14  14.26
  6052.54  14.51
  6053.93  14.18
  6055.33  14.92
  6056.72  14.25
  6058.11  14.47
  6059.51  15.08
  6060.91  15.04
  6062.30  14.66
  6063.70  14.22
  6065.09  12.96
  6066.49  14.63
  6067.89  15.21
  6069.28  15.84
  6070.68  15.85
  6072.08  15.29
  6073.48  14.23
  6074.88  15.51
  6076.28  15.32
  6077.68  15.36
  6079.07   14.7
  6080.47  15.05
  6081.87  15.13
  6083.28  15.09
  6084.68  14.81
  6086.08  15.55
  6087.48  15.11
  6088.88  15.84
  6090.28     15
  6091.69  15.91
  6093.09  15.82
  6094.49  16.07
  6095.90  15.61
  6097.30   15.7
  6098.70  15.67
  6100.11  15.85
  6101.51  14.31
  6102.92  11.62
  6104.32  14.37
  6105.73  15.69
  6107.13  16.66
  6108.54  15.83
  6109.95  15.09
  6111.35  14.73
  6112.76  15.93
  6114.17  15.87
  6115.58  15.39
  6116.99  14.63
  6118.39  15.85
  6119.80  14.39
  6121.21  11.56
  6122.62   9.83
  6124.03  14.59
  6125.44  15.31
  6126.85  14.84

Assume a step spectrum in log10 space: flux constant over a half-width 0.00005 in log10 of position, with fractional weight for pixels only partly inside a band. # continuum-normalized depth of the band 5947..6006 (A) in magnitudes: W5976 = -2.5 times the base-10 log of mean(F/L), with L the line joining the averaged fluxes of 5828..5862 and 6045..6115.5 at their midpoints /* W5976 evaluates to 0.18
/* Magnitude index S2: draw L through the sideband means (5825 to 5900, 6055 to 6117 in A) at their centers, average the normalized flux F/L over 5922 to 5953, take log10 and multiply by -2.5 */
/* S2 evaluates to 0.08 mag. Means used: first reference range 10.9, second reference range 15.1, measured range 11.4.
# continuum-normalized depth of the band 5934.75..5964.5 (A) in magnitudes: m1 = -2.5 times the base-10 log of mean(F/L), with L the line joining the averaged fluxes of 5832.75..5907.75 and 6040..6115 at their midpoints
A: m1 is 0.06 mag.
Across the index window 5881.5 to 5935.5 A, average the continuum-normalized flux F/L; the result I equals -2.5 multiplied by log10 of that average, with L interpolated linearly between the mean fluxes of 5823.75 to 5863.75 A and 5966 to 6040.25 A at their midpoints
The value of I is 0.43 mag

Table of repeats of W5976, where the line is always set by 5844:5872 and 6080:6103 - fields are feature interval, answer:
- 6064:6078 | 0.000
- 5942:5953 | 0.131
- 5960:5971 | 0.150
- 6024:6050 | 0.030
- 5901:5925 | 0.275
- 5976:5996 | 0.111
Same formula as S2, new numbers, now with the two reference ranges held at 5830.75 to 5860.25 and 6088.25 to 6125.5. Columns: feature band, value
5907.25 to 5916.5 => 0.35 mag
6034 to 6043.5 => 0.05 mag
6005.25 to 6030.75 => 0.08 mag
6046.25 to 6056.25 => 0.01 mag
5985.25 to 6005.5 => 0.09 mag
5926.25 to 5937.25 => 0.21 mag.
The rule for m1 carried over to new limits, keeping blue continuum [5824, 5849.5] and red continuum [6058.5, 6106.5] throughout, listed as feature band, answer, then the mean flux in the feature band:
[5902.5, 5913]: 0.427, 9.66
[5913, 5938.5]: 0.316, 10.8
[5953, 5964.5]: 0.299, 11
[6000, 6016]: 0.149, 12.9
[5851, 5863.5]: 0.206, 11.7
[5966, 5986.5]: 0.219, 11.9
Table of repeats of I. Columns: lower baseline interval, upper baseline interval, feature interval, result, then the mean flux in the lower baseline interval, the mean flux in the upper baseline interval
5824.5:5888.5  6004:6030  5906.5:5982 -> 0.143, 12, 13.3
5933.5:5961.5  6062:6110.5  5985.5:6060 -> -0.011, 11.5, 15.1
